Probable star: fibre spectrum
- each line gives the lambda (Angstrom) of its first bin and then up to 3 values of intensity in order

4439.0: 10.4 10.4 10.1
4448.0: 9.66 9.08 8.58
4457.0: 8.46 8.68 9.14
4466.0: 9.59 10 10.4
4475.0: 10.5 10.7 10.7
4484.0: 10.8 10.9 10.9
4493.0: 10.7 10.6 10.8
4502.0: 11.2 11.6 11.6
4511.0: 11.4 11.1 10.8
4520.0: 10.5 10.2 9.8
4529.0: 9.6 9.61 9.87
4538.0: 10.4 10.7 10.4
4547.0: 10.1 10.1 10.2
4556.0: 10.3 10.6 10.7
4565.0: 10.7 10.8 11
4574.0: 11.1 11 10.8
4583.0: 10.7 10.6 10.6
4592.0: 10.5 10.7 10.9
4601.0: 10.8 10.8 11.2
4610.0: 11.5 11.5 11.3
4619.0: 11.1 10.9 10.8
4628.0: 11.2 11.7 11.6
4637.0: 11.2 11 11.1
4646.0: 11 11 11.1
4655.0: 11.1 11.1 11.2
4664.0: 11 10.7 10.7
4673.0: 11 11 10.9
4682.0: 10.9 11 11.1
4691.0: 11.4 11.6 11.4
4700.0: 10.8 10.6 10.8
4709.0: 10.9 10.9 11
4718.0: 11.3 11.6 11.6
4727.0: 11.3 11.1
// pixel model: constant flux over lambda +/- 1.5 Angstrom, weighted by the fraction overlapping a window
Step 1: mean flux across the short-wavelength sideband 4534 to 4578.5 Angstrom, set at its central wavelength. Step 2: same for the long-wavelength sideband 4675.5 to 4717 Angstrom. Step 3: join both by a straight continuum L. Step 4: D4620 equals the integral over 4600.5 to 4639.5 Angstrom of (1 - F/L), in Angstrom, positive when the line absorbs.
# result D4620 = -1.61 Angstrom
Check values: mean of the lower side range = 10.5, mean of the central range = 11.2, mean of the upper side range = 11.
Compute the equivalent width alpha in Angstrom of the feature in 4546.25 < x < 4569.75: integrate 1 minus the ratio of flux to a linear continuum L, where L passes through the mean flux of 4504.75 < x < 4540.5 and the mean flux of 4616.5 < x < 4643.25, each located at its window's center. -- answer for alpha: 0.6 Angstrom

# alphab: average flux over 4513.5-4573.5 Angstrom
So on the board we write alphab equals 10.4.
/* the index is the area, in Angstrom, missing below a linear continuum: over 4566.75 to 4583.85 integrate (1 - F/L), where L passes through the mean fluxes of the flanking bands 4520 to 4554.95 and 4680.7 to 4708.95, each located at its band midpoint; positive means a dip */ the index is -0.9 Angstrom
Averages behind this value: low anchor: 10.1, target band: 10.9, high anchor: 11.1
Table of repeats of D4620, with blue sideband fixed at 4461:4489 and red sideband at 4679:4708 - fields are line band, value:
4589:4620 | -0.77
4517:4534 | 0.73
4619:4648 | -0.85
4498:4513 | -1.35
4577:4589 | -0.07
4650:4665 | -0.24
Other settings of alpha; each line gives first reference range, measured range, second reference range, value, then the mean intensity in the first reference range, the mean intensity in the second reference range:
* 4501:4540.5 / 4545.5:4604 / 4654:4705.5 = 0.5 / 10.6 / 11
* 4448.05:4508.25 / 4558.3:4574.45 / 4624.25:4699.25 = -0.3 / 10.2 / 11.1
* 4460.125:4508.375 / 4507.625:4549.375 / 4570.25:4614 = 1.2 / 10.6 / 10.9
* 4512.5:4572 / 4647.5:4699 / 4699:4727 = -0.7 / 10.4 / 11.1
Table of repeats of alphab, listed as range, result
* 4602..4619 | 11.2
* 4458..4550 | 10.4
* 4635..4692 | 11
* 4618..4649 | 11.2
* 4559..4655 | 11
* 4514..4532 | 10.2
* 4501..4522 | 11.1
